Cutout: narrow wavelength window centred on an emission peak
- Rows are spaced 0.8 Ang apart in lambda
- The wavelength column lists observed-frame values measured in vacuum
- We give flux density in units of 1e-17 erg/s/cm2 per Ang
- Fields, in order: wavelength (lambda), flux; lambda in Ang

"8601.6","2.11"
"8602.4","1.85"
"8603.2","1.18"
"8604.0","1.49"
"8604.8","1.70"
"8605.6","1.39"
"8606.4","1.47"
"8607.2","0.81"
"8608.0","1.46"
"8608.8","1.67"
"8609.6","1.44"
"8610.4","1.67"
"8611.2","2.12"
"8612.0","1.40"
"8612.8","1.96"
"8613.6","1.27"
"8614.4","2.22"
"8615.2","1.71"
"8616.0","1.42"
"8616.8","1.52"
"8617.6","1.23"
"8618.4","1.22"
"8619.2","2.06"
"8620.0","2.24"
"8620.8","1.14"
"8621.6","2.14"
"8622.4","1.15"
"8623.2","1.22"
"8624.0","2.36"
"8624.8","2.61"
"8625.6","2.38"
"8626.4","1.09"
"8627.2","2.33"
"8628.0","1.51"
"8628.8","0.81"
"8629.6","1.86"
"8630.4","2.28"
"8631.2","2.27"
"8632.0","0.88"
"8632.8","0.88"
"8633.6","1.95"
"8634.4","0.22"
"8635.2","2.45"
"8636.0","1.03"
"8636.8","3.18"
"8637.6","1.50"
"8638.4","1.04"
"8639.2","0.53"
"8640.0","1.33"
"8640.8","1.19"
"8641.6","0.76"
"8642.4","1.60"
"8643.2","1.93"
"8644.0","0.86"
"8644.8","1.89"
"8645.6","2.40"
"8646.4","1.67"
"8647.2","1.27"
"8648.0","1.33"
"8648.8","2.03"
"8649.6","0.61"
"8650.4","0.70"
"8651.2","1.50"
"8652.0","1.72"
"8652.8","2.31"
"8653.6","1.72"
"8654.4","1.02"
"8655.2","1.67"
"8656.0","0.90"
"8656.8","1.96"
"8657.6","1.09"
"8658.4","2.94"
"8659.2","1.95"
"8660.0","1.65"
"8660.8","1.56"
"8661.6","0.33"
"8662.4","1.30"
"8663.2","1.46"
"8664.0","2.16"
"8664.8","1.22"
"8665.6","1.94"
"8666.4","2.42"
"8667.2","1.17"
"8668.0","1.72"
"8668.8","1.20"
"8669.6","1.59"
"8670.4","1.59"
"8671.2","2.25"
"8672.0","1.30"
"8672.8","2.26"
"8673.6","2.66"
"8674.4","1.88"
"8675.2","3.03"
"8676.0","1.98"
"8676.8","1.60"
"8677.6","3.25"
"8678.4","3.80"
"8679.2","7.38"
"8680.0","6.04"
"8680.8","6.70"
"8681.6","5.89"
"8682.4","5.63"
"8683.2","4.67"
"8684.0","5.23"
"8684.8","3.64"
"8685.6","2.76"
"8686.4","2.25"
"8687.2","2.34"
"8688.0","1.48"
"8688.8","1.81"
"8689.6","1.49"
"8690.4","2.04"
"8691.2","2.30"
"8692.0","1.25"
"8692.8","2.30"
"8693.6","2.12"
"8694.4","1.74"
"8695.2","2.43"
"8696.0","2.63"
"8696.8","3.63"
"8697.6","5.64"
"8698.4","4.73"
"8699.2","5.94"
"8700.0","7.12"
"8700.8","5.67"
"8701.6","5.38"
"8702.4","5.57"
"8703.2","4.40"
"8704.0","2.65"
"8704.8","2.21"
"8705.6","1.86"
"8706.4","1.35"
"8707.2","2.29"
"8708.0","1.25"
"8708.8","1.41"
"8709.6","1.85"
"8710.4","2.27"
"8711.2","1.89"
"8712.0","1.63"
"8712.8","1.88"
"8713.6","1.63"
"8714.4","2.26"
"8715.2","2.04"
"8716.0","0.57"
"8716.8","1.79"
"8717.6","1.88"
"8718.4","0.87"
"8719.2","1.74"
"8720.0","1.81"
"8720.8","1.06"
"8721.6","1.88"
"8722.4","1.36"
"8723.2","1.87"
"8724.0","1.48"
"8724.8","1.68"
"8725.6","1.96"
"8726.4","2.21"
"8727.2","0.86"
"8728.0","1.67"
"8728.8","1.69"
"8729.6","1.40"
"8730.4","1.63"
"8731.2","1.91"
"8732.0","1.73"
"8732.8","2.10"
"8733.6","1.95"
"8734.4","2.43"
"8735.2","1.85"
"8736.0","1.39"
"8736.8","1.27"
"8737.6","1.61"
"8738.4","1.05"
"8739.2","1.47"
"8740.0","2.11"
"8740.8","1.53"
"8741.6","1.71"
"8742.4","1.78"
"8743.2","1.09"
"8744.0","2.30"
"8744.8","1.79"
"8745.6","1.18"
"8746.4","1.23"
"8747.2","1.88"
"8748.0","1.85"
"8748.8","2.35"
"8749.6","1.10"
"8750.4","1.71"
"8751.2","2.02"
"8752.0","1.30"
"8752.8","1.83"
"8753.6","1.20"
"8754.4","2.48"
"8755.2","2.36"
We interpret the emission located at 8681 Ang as [S II] 6716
